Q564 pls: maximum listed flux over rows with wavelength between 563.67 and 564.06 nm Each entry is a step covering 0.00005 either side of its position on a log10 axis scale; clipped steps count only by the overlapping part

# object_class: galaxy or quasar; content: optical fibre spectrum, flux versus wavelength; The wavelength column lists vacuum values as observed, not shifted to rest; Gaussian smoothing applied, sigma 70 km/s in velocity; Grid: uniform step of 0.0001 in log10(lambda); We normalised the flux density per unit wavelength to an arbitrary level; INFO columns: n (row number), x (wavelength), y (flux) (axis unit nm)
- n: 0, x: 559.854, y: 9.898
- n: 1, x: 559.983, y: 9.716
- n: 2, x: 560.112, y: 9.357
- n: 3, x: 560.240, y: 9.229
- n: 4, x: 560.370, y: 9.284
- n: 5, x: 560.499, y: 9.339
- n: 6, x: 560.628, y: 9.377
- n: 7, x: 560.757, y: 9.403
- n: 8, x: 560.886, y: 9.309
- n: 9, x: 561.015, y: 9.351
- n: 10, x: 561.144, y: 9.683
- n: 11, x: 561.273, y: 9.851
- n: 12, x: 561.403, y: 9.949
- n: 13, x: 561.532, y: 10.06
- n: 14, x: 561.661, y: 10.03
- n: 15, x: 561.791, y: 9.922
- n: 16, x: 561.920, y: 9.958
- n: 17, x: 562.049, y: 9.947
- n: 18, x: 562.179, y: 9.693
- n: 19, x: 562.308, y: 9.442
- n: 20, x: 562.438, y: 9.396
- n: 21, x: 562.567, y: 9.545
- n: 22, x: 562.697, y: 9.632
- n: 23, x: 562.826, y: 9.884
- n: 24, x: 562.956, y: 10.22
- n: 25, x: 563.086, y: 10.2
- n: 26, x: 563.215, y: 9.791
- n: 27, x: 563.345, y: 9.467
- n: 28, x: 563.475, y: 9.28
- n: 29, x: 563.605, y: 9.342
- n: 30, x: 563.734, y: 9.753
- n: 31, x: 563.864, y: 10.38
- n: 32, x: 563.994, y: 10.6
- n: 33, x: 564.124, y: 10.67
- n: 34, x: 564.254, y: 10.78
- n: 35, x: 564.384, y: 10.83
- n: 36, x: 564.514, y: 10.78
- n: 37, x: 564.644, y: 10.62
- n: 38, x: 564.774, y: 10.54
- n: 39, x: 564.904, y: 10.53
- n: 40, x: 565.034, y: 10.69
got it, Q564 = 10.6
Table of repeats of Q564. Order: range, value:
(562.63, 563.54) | 10.22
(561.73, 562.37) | 9.958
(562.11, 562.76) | 9.693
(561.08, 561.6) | 10.06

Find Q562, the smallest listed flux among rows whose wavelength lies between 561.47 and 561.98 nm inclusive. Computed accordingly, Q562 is 9.922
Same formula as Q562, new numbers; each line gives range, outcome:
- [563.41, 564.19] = 9.28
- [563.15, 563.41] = 9.467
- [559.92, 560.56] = 9.229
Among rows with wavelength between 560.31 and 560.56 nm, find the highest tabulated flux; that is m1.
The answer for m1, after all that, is 9.339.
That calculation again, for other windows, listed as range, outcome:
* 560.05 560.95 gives 9.403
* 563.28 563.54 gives 9.467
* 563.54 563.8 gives 9.753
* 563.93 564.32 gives 10.78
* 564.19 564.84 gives 10.83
